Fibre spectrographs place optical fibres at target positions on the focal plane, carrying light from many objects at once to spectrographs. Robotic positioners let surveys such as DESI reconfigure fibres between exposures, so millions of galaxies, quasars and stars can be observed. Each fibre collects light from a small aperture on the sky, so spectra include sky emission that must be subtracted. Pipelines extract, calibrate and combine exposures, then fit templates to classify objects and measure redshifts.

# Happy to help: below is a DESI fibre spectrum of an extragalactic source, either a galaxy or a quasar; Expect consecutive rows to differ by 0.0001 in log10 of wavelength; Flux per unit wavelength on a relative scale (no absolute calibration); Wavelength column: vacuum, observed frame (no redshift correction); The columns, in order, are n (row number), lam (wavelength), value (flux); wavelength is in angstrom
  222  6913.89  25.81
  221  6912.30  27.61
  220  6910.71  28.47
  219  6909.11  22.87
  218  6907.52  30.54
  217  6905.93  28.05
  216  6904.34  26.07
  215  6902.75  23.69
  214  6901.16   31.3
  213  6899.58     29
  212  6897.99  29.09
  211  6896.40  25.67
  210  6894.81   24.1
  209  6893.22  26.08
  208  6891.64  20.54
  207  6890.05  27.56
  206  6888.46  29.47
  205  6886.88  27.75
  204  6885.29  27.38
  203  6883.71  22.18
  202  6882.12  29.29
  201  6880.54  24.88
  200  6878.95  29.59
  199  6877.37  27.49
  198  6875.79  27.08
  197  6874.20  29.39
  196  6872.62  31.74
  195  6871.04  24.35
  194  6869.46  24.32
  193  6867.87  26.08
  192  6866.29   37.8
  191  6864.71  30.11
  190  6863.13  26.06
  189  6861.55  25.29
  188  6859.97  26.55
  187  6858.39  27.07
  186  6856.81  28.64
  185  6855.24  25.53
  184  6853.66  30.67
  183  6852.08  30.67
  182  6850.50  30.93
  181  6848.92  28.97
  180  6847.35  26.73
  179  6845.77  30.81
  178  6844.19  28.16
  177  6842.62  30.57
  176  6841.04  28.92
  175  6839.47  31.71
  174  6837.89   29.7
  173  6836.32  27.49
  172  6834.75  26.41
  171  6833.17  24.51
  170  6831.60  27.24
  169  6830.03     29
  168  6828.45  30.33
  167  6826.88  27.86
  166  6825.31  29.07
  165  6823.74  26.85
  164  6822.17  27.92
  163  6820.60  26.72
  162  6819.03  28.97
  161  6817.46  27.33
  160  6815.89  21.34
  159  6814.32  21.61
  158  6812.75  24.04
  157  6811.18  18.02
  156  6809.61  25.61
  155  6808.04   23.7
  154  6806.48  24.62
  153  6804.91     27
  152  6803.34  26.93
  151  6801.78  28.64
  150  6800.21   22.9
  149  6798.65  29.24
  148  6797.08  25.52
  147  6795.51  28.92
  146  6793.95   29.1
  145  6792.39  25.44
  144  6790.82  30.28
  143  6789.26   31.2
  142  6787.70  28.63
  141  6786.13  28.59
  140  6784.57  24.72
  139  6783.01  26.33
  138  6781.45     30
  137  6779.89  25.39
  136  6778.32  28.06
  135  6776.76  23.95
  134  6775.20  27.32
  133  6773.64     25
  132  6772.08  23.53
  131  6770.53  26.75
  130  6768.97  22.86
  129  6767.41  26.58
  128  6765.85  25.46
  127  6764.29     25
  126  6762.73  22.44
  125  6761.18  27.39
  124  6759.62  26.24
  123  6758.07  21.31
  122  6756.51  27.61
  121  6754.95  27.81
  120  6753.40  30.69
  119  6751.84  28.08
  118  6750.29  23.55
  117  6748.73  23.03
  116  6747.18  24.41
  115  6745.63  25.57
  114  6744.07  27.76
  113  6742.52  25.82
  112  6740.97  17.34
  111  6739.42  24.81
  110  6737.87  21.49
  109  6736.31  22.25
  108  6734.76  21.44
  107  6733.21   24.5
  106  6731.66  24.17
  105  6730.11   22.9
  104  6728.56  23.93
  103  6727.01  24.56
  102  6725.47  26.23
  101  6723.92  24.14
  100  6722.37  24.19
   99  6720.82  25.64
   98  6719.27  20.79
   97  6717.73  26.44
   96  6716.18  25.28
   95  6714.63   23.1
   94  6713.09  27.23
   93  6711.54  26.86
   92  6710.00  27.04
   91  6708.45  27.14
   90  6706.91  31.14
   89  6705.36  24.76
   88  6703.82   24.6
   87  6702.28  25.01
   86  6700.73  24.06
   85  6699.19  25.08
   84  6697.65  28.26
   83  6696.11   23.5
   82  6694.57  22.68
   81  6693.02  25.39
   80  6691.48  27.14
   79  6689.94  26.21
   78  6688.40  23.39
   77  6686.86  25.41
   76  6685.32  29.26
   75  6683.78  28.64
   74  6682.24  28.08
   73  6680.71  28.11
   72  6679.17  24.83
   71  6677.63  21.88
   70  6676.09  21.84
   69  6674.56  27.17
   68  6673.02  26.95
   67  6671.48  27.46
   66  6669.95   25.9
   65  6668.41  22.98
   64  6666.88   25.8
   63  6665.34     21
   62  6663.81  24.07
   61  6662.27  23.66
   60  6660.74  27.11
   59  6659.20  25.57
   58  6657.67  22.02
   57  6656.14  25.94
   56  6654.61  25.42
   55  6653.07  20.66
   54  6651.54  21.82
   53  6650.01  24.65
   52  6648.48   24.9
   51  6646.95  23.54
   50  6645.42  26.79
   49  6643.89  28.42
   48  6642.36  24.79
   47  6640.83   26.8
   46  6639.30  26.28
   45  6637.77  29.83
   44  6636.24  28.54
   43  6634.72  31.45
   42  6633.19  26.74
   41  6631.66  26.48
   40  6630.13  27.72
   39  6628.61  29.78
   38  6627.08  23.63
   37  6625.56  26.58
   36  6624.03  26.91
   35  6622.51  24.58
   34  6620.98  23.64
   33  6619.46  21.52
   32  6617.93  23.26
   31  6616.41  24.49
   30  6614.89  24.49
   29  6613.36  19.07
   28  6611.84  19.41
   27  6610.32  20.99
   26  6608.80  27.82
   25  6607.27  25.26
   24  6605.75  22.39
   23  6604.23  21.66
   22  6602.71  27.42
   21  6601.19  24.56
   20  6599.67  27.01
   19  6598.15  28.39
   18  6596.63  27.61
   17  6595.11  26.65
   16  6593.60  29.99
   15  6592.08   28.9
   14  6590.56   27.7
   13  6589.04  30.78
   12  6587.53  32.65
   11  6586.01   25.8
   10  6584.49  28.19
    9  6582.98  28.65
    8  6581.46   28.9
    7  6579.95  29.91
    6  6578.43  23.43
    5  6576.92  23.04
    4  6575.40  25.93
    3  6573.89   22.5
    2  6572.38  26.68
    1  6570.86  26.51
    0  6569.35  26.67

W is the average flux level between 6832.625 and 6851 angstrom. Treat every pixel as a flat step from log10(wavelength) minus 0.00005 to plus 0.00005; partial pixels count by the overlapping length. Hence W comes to 28.8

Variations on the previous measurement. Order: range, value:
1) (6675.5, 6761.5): 25.2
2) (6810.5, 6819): 23.1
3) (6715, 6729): 24.5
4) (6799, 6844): 26.7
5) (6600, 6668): 24.9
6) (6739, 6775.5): 25.2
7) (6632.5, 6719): 25.7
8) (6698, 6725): 25.5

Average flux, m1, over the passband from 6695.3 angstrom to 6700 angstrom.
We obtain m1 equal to 25.6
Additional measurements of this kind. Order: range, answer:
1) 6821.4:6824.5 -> 27.4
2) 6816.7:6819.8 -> 28.2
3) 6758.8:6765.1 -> 25.3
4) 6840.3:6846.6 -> 29.6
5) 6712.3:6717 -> 25.2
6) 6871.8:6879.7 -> 29.1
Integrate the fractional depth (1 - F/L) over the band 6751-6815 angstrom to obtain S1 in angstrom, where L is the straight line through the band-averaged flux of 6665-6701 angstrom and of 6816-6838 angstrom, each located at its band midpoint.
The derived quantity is 1.84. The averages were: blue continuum 25.5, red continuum 27.6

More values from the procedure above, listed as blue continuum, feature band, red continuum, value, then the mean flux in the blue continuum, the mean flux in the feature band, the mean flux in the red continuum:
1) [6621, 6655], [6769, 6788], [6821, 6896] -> 0.6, 26.1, 26.3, 27.9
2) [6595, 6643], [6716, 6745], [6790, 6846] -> 2.7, 25.5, 23.9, 27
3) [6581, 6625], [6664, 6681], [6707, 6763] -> 0.4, 25.8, 24.8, 24.9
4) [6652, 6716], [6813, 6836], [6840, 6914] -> 0.3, 25.4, 26.7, 27.7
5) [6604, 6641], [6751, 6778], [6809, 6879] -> 1.0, 25.2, 25.8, 27.7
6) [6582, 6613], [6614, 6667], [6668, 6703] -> 1.4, 26.5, 25.4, 25.6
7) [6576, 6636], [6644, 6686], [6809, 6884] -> 2.2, 26.1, 25.1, 27.6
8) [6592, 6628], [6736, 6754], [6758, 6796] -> 1.1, 24.8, 24.6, 26.5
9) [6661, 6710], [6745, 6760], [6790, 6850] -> 0.3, 25.6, 25.8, 27.1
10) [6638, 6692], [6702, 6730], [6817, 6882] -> 0.8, 25.3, 25.4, 28.3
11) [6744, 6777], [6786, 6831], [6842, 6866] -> 0.7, 25.5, 26.7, 28.6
